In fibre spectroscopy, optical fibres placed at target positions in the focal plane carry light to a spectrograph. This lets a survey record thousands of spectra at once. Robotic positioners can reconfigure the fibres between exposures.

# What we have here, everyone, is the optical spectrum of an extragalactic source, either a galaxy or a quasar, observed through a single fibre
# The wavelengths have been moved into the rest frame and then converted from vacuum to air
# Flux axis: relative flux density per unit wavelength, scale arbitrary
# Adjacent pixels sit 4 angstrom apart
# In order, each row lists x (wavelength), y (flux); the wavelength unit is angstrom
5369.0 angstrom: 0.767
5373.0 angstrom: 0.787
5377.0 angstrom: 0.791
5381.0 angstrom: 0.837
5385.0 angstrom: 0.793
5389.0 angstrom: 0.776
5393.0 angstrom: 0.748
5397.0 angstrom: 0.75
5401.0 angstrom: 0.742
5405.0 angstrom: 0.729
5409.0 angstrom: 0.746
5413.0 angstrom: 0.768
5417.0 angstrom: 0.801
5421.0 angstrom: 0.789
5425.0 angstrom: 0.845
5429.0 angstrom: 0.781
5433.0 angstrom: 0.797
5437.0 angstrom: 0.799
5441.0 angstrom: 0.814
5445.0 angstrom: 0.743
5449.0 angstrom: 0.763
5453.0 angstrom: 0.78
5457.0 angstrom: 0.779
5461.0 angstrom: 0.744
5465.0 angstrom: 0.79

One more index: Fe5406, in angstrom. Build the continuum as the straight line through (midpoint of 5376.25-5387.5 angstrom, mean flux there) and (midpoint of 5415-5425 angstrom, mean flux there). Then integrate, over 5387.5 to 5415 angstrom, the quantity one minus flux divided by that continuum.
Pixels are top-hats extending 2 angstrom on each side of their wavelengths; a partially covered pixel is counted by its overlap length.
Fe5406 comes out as 1.9 angstrom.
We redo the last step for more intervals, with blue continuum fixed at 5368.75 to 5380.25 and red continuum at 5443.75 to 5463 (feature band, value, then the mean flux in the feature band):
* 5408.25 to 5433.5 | -0.6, 0.791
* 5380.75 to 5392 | -0.1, 0.792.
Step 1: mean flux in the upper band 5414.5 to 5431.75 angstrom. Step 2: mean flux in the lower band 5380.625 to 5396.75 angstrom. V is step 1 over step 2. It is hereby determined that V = 1.0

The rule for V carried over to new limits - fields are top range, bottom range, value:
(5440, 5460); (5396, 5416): 1.03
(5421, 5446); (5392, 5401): 1.07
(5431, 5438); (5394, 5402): 1.07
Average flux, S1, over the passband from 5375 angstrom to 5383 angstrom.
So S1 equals 0.814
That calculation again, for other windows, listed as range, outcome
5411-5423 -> 0.786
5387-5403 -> 0.754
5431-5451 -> 0.783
